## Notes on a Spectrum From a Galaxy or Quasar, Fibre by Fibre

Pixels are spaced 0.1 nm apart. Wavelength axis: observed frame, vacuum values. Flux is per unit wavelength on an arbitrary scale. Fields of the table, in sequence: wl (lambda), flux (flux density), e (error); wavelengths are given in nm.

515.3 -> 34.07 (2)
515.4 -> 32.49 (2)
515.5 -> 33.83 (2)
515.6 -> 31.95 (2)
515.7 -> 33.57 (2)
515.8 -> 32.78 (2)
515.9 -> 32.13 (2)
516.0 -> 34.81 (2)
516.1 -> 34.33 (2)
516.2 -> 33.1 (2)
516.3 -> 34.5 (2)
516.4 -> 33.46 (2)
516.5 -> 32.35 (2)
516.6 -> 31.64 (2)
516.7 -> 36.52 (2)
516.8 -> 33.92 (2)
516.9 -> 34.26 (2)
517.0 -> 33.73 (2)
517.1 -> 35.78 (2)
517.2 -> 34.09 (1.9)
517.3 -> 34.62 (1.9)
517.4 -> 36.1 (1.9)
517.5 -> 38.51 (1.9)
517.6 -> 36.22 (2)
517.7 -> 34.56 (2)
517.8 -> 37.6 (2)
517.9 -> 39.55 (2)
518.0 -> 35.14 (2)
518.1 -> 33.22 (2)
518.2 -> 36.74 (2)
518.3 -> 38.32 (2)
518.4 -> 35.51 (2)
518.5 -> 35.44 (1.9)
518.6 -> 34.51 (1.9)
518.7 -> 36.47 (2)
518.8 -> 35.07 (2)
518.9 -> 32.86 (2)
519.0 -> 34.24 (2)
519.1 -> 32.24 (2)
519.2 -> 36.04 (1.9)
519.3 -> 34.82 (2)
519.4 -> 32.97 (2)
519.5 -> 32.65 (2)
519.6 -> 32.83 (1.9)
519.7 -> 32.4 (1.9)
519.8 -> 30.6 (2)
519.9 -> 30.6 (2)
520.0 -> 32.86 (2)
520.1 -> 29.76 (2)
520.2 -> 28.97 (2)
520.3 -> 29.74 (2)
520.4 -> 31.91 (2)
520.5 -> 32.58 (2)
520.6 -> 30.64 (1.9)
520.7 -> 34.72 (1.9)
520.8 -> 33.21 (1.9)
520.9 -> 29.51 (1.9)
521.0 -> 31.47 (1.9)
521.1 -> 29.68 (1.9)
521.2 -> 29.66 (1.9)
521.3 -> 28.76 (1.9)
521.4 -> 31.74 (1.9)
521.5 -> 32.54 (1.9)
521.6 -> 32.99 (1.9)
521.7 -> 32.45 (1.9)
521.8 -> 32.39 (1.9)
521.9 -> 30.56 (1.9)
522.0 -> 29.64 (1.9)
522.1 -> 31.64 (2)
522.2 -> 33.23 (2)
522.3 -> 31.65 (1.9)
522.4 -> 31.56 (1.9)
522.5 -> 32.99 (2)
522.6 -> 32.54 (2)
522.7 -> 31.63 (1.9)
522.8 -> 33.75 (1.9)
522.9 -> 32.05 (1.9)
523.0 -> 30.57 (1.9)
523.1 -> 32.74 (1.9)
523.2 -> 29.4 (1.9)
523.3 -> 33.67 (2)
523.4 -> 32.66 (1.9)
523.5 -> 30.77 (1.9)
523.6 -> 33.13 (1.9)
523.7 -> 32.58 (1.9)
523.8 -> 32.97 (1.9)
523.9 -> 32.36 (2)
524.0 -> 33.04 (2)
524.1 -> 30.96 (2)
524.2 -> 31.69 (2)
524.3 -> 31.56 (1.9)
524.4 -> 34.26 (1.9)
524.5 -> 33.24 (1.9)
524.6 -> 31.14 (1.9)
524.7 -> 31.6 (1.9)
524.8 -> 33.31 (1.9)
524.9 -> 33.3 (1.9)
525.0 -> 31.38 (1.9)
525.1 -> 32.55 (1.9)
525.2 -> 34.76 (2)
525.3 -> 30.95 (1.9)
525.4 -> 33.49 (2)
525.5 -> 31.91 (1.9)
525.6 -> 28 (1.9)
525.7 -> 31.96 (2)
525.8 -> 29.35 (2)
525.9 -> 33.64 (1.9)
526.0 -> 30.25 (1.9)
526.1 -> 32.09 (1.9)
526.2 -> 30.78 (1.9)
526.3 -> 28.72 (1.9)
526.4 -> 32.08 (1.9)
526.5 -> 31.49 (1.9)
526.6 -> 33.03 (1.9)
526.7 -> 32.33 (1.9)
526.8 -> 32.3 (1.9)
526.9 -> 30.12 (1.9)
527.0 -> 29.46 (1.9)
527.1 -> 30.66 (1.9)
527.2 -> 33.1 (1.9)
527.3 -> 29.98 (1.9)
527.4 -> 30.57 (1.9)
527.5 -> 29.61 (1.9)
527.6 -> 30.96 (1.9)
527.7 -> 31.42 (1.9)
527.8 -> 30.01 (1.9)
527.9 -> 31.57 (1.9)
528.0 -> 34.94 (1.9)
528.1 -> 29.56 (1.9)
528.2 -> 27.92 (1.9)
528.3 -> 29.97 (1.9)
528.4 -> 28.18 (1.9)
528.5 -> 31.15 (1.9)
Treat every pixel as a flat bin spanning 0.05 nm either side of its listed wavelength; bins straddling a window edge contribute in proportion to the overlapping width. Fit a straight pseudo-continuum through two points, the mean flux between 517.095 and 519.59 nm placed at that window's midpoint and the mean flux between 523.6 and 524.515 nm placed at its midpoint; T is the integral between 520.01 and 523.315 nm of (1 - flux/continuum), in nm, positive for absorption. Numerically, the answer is 0.21 nm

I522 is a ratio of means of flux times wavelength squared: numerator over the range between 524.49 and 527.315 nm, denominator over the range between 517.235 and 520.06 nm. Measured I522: 0.9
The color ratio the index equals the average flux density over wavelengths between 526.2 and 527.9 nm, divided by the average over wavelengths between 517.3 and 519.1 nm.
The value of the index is 0.87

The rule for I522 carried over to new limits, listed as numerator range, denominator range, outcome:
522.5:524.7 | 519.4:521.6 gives 1.04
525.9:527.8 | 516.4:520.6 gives 0.94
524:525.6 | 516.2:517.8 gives 0.96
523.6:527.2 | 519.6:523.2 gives 1.03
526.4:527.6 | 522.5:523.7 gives 0.98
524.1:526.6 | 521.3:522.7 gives 1.01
